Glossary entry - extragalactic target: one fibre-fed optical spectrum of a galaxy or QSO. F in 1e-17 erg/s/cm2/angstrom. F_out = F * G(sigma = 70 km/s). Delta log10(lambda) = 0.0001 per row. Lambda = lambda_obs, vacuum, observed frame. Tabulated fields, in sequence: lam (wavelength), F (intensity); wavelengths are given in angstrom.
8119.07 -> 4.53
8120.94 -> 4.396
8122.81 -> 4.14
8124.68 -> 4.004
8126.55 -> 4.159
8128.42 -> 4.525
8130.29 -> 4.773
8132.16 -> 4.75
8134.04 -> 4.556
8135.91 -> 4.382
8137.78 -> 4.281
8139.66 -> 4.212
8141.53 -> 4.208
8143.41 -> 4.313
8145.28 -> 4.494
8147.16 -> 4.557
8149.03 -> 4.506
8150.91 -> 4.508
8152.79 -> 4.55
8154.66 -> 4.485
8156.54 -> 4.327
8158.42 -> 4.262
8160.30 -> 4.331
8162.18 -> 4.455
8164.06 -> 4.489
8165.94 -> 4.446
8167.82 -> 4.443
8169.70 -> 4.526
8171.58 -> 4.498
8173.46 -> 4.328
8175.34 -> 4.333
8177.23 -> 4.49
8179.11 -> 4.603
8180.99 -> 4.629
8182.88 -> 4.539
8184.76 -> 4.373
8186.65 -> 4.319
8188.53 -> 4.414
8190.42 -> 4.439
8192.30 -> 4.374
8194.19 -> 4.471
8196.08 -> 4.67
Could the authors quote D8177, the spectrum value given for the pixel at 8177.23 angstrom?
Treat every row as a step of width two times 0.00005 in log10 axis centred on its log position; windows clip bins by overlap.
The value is 4.49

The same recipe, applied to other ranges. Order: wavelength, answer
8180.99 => 4.629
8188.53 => 4.414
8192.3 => 4.374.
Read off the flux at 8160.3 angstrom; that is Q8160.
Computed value 4.331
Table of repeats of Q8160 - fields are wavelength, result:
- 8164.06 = 4.489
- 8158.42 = 4.262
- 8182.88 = 4.539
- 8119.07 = 4.53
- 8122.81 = 4.14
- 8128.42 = 4.525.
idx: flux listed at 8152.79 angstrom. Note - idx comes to 4.55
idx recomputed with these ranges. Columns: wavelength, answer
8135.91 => 4.382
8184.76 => 4.373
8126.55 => 4.159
